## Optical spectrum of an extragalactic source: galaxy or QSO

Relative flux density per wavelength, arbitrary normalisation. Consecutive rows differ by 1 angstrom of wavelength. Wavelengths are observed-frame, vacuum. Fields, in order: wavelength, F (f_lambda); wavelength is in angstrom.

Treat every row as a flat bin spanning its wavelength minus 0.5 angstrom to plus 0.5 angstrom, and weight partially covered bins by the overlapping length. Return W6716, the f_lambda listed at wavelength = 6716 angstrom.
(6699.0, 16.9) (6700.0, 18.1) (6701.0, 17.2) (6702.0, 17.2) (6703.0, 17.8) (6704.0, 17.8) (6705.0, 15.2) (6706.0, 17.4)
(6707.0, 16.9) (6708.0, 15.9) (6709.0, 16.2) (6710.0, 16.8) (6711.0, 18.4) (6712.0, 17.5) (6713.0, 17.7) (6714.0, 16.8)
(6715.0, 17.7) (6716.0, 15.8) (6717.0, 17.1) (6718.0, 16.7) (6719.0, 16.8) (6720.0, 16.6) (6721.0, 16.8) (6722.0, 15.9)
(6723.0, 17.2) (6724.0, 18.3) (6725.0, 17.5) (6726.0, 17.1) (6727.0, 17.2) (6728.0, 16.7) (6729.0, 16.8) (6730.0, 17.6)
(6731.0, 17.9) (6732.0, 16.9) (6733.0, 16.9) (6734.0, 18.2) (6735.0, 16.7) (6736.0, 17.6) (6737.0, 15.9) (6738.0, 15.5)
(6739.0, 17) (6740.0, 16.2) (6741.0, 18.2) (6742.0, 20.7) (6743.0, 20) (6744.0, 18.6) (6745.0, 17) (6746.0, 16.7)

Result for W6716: 15.8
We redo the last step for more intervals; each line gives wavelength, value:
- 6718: 16.7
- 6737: 15.9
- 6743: 20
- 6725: 17.5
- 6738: 15.5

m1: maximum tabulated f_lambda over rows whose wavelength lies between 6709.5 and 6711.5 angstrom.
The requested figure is 18.4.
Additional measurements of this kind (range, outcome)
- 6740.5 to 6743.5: 20.7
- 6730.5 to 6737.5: 18.2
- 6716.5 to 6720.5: 17.1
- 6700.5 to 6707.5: 17.8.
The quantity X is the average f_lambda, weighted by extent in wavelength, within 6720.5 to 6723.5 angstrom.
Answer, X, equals 16.6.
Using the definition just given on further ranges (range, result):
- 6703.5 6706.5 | 16.8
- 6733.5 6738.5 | 16.8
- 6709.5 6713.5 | 17.6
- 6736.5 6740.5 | 16.1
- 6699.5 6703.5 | 17.6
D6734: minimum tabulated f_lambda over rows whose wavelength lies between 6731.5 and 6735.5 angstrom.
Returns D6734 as 16.7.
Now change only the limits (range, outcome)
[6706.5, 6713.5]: 15.9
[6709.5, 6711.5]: 16.8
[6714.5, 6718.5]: 15.8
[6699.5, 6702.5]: 17.2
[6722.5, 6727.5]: 17.1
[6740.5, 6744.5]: 18.2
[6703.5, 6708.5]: 15.2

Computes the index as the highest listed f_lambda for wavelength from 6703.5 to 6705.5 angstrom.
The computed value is 17.8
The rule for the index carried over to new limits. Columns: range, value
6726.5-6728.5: 17.2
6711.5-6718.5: 17.7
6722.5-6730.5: 18.3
